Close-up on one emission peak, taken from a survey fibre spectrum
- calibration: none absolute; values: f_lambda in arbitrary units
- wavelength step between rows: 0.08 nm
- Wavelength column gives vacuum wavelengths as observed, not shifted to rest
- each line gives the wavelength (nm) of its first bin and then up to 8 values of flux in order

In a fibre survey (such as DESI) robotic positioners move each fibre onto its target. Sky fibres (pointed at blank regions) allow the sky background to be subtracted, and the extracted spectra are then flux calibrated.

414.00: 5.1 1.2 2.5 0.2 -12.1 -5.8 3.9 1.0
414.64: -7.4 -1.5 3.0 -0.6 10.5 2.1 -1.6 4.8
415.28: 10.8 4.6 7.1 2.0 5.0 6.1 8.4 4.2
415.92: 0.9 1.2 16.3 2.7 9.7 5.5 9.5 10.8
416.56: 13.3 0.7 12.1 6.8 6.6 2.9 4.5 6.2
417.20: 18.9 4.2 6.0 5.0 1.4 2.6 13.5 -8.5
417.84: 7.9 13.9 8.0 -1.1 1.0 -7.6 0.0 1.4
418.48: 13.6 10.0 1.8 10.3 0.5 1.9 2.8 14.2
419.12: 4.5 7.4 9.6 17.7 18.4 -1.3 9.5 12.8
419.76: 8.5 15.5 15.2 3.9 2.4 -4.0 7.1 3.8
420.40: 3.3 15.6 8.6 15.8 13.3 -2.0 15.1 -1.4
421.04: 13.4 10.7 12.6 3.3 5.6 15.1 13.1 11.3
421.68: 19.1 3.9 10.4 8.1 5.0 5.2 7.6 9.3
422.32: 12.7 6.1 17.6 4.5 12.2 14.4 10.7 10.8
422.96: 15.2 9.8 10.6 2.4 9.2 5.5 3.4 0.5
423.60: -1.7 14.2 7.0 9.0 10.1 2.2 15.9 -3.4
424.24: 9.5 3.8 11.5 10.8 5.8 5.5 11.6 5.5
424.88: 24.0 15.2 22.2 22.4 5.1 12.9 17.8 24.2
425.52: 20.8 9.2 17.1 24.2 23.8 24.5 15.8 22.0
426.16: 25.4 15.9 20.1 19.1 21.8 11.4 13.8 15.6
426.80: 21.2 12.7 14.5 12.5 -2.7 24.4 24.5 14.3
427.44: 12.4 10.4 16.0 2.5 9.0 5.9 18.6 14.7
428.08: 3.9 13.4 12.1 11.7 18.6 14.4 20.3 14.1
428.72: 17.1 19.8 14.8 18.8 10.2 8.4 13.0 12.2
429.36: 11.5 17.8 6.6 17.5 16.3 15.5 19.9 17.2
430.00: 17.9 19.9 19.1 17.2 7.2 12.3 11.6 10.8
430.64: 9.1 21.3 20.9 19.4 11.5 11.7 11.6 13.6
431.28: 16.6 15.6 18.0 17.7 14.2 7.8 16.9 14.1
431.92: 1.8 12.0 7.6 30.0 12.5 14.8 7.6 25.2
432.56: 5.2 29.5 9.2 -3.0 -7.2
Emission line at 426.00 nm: Lyman alpha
